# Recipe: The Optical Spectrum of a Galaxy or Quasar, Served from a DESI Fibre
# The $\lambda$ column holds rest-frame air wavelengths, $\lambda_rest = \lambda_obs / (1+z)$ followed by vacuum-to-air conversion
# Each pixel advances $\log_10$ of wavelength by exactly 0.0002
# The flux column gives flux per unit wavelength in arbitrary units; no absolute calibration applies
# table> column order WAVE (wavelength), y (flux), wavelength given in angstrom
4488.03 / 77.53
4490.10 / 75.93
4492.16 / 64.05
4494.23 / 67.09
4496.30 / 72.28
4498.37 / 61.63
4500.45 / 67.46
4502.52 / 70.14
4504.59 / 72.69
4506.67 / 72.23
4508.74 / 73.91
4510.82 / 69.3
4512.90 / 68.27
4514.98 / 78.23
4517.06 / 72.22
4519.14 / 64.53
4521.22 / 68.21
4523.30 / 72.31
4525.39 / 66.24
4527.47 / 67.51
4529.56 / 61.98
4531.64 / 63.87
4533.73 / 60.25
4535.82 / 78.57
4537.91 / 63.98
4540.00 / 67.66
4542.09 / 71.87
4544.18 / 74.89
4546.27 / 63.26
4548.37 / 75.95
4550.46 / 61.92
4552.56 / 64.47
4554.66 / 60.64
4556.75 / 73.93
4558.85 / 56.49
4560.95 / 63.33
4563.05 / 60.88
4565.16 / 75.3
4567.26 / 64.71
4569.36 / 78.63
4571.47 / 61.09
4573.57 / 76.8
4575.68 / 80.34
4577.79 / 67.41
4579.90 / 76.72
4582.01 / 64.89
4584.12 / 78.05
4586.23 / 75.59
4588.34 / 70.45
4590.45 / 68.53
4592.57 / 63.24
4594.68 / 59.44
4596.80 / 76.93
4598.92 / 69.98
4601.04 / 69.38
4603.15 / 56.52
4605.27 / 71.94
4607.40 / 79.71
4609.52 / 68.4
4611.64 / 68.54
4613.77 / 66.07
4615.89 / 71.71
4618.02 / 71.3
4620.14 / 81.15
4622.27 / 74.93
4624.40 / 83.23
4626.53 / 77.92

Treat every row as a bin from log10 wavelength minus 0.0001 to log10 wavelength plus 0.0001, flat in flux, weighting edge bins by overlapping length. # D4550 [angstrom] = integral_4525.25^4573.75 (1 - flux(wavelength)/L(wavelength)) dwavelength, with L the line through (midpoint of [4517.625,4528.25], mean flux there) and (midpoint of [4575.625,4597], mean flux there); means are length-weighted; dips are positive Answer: 1.3 angstrom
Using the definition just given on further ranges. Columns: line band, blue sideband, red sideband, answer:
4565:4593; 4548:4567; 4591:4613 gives -2.0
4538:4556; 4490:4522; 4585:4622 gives 0.6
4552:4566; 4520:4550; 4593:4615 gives 0.7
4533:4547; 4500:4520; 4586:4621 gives 0.3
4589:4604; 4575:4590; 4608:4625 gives 1.3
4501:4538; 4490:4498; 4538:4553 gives -0.4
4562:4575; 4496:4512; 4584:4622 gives 0.0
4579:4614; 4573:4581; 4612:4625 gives 2.3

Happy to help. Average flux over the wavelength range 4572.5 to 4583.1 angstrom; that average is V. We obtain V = 73.2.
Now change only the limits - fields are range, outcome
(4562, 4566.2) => 67.9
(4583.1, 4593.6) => 71.2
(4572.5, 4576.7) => 78.5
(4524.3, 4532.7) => 64.9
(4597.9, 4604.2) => 65.4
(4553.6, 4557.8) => 67.4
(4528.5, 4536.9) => 66.1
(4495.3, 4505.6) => 68.8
